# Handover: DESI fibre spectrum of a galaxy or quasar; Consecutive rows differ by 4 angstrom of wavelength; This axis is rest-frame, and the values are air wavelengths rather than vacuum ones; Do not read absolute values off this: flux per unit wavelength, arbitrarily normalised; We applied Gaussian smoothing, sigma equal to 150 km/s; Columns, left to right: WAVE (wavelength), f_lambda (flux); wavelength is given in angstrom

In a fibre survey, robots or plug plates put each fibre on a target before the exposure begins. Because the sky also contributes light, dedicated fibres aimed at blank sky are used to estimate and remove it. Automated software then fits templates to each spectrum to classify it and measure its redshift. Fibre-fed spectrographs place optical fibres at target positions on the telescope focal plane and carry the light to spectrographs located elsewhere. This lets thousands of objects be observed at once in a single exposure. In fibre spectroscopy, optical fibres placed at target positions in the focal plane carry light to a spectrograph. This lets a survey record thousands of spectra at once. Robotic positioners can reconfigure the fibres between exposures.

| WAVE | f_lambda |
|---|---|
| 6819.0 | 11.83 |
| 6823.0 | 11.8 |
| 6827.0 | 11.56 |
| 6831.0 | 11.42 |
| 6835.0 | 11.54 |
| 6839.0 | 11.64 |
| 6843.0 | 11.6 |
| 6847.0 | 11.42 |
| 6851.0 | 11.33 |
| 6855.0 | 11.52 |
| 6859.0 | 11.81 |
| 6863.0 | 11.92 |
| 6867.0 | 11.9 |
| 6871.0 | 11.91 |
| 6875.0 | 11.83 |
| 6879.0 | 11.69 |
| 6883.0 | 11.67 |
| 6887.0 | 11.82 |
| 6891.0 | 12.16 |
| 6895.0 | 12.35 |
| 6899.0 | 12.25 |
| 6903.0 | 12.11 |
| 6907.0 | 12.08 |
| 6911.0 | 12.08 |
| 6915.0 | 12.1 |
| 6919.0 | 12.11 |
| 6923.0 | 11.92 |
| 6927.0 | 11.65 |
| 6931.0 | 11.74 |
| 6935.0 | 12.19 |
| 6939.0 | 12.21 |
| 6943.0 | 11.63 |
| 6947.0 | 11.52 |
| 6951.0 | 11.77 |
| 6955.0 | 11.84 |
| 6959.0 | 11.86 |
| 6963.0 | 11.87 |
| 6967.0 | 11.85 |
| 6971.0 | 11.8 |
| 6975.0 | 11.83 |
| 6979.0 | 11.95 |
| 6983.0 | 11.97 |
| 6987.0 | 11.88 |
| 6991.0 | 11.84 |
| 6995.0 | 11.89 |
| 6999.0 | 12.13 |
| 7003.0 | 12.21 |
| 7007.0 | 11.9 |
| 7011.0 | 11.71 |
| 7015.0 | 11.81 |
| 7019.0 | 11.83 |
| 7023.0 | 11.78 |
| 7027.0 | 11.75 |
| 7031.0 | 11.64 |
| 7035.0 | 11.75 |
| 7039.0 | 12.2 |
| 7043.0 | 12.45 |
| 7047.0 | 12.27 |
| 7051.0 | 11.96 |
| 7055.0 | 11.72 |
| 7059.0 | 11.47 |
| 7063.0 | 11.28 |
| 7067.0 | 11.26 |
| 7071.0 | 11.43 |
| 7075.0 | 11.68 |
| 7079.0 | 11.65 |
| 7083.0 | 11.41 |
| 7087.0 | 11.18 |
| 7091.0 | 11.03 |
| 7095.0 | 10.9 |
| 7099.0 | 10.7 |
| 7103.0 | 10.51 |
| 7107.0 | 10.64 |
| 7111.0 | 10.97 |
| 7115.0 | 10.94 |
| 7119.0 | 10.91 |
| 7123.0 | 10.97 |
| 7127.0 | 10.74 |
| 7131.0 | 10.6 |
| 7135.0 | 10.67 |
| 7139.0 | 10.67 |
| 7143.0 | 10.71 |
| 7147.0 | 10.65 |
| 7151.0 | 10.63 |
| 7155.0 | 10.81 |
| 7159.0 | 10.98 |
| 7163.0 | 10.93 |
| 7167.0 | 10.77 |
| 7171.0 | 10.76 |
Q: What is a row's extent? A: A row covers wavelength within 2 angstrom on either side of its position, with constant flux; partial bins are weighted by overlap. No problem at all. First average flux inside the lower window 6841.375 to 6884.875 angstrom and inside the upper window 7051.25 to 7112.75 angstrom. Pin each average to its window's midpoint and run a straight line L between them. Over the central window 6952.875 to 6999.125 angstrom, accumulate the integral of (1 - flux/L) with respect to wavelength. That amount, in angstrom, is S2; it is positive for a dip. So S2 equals -1.8 angstrom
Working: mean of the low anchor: 11.7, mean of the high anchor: 11.2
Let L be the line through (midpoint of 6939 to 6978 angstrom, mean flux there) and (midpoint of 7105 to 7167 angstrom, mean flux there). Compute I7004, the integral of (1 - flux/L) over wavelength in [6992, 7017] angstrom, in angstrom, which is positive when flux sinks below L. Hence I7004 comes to -0.86 angstrom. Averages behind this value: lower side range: 11.8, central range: 11.9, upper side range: 10.8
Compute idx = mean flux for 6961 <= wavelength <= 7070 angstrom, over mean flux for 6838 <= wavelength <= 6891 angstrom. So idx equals 1.01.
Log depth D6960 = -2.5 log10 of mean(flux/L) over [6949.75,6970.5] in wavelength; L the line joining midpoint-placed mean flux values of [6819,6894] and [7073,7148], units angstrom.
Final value -0.042 mag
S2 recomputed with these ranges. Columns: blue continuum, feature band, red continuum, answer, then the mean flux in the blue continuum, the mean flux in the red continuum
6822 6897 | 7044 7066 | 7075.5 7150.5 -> -1.3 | 11.7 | 10.9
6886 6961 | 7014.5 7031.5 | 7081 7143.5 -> -0.6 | 12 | 10.9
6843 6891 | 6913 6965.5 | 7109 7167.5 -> -1.8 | 11.7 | 10.8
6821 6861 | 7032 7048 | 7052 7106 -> -1.2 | 11.6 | 11.2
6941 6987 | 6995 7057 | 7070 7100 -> -2.2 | 11.8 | 11.3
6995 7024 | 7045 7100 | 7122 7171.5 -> -0.3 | 11.9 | 10.8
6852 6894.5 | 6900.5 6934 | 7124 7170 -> -0.9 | 11.8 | 10.7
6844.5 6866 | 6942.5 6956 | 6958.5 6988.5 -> 0.2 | 11.6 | 11.9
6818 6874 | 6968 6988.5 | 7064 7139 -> -1.0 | 11.7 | 11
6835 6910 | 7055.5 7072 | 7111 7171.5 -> -0.4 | 11.8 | 10.8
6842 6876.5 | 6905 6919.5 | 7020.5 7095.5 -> -0.5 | 11.7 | 11.6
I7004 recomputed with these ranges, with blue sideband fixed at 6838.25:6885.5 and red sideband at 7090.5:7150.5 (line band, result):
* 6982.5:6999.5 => -1.1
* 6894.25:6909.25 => -0.8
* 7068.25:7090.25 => -1.1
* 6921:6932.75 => -0.3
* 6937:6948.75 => -0.4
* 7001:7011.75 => -0.8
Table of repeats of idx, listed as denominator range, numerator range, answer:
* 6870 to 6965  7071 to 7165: 0.92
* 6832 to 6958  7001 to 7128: 0.97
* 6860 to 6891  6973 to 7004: 1.01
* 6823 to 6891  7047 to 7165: 0.95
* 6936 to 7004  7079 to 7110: 0.92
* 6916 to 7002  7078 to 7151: 0.91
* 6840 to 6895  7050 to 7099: 0.97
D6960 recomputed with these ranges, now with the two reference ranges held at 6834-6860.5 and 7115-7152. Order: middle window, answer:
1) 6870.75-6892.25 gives -0.035 mag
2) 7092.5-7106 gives 0.013 mag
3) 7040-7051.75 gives -0.118 mag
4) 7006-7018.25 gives -0.068 mag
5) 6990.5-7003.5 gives -0.084 mag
